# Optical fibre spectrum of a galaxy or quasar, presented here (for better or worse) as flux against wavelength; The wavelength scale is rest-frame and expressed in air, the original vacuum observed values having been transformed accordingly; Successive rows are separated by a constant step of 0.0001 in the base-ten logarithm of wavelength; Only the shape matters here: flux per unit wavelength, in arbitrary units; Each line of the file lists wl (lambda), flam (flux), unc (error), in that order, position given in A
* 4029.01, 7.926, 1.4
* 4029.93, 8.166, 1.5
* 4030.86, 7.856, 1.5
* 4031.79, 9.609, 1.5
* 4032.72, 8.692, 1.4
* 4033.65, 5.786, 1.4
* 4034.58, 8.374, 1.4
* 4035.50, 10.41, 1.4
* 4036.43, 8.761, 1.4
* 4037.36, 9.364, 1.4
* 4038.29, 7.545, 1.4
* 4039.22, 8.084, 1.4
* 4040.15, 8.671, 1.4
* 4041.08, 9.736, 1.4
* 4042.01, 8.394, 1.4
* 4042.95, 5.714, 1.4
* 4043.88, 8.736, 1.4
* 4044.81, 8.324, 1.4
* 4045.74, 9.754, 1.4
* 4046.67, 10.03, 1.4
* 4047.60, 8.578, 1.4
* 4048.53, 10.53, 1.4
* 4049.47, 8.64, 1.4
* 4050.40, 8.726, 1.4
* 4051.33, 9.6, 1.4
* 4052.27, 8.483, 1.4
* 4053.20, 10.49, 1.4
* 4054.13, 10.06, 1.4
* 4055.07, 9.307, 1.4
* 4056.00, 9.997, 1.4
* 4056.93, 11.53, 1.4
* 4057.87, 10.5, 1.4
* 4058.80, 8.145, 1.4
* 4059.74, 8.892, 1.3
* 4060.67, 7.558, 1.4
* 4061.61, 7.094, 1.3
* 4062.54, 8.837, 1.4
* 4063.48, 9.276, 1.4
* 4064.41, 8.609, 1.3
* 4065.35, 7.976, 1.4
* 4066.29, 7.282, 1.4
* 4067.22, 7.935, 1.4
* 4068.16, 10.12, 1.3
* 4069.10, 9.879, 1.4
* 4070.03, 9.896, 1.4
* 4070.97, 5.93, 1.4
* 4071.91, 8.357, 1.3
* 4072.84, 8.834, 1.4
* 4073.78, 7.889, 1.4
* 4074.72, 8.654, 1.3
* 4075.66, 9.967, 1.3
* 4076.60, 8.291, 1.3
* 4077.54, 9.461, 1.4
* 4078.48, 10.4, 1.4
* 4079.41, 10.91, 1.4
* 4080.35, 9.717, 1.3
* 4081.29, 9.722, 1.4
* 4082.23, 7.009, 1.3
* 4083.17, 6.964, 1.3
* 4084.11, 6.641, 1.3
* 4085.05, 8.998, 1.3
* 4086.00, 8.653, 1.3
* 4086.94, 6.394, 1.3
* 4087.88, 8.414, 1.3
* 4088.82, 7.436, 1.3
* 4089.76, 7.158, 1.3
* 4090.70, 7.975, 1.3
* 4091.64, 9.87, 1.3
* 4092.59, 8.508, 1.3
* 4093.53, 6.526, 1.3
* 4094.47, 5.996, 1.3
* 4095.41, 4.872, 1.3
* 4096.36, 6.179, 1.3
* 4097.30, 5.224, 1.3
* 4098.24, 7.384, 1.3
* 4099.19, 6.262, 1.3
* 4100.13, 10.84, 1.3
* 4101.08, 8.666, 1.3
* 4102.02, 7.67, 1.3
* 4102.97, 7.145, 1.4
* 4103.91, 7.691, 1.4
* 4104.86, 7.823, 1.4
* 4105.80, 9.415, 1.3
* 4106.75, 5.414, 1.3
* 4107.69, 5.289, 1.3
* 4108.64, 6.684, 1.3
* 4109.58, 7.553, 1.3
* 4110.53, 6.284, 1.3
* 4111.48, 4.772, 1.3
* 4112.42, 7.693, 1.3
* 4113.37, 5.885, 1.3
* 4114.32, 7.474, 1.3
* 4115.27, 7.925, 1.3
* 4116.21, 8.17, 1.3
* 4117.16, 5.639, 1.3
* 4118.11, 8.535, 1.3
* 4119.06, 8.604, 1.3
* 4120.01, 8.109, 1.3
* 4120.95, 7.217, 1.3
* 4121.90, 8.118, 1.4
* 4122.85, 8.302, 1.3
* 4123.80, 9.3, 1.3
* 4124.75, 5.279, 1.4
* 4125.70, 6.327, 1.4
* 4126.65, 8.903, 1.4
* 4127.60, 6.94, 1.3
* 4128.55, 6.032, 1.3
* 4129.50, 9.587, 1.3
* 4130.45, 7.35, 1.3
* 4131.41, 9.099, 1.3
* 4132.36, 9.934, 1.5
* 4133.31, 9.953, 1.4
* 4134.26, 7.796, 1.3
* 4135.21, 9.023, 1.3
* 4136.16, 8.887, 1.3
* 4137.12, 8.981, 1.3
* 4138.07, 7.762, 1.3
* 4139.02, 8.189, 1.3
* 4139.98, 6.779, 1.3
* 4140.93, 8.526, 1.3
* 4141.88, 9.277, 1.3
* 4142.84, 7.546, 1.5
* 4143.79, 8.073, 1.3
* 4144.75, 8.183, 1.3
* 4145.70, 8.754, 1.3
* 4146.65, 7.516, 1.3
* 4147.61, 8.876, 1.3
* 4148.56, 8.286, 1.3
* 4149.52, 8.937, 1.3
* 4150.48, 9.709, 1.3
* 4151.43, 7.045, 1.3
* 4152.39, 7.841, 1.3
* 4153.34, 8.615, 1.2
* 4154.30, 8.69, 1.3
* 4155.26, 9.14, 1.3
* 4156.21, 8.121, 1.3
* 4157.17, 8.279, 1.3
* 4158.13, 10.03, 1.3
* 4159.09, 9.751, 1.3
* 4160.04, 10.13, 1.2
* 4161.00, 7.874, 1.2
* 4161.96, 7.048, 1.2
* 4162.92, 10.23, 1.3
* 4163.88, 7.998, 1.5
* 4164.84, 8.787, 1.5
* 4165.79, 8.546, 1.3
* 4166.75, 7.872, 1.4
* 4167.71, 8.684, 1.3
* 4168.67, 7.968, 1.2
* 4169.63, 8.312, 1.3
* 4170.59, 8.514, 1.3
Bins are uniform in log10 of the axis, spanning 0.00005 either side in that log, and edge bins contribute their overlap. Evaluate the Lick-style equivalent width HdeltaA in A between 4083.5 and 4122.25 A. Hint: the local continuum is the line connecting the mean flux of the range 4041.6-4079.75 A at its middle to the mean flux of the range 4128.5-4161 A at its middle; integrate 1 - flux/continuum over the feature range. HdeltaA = 6.3 A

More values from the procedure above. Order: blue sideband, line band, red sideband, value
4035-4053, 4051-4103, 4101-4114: -3.4 A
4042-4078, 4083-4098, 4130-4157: 2.6 A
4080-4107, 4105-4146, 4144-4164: 2.0 A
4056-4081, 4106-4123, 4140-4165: 3.2 A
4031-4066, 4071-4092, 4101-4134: -0.6 A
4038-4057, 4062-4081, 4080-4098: -1.8 A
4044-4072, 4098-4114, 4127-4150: 2.6 A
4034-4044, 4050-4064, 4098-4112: -1.9 A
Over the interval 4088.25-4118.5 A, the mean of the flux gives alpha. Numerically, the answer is 7.19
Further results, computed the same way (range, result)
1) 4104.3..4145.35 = 7.74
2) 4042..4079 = 8.93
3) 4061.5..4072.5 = 8.49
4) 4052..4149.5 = 8.1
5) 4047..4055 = 9.39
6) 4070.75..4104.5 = 7.97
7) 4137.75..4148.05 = 8.14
